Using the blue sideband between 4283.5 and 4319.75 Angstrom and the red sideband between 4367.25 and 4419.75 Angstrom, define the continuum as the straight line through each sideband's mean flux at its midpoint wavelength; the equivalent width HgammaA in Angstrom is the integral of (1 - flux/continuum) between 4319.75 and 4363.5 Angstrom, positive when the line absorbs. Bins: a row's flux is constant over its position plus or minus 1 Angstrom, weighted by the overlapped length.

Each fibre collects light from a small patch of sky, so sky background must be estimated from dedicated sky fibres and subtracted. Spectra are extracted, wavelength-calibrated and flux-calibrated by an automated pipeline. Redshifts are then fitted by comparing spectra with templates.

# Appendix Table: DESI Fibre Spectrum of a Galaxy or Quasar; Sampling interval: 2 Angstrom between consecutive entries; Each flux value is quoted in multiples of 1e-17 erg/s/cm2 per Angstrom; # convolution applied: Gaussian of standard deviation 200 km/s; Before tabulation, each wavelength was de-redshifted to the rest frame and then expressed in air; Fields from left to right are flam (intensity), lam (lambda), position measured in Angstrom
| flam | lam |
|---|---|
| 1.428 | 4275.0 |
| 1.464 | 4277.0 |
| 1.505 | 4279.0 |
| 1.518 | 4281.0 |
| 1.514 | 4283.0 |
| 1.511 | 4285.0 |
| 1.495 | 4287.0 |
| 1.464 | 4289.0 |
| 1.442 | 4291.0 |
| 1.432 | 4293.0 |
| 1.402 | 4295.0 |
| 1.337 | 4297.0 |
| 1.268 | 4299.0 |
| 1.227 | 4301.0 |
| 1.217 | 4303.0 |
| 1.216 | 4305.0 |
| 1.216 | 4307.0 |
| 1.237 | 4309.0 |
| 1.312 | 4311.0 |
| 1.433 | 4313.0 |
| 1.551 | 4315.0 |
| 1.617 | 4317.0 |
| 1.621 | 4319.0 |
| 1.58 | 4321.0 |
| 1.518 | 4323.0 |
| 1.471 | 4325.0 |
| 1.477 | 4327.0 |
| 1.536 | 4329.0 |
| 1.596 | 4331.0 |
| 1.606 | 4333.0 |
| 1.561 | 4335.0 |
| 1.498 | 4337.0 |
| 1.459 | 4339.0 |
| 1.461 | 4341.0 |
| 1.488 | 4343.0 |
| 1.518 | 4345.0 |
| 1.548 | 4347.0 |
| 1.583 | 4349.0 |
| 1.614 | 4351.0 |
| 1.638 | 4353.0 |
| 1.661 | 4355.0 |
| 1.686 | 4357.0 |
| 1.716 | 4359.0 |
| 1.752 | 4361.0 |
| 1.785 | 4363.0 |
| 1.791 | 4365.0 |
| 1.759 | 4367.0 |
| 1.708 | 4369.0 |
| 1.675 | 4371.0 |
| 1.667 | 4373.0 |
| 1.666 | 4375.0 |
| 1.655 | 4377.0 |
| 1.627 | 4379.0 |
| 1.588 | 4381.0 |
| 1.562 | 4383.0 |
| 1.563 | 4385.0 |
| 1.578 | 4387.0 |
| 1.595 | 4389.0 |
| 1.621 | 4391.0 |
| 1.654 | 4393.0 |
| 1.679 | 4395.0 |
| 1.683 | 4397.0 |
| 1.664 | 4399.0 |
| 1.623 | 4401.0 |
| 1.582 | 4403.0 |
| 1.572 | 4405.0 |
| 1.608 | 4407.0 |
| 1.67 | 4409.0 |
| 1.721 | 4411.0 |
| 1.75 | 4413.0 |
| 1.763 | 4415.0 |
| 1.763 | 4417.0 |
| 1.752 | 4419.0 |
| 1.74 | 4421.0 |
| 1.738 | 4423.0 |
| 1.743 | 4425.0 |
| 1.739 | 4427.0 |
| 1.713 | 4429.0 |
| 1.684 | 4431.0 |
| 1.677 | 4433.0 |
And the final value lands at -2.1 Angstrom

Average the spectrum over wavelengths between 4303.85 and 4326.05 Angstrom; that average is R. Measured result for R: 1.43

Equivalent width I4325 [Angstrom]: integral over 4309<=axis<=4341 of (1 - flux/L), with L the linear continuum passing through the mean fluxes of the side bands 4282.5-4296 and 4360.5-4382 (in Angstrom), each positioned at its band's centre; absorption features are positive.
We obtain 1.1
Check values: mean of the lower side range 1.46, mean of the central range 1.51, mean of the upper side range 1.7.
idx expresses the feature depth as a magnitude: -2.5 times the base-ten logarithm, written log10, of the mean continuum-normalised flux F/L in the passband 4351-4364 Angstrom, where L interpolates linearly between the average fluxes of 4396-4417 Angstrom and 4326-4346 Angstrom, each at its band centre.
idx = -0.089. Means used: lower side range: 1.52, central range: 1.7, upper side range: 1.67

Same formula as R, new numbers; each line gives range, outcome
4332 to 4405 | 1.62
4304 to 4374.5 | 1.56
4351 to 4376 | 1.7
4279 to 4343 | 1.45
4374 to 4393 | 1.61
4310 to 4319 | 1.49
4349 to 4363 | 1.68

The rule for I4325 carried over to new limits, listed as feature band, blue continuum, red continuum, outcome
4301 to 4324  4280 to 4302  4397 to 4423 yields 1.0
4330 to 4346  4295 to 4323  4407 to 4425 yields -0.5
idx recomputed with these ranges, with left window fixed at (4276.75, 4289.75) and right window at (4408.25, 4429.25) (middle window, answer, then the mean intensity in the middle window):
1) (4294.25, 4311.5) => 0.21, 1.27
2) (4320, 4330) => 0.04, 1.52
